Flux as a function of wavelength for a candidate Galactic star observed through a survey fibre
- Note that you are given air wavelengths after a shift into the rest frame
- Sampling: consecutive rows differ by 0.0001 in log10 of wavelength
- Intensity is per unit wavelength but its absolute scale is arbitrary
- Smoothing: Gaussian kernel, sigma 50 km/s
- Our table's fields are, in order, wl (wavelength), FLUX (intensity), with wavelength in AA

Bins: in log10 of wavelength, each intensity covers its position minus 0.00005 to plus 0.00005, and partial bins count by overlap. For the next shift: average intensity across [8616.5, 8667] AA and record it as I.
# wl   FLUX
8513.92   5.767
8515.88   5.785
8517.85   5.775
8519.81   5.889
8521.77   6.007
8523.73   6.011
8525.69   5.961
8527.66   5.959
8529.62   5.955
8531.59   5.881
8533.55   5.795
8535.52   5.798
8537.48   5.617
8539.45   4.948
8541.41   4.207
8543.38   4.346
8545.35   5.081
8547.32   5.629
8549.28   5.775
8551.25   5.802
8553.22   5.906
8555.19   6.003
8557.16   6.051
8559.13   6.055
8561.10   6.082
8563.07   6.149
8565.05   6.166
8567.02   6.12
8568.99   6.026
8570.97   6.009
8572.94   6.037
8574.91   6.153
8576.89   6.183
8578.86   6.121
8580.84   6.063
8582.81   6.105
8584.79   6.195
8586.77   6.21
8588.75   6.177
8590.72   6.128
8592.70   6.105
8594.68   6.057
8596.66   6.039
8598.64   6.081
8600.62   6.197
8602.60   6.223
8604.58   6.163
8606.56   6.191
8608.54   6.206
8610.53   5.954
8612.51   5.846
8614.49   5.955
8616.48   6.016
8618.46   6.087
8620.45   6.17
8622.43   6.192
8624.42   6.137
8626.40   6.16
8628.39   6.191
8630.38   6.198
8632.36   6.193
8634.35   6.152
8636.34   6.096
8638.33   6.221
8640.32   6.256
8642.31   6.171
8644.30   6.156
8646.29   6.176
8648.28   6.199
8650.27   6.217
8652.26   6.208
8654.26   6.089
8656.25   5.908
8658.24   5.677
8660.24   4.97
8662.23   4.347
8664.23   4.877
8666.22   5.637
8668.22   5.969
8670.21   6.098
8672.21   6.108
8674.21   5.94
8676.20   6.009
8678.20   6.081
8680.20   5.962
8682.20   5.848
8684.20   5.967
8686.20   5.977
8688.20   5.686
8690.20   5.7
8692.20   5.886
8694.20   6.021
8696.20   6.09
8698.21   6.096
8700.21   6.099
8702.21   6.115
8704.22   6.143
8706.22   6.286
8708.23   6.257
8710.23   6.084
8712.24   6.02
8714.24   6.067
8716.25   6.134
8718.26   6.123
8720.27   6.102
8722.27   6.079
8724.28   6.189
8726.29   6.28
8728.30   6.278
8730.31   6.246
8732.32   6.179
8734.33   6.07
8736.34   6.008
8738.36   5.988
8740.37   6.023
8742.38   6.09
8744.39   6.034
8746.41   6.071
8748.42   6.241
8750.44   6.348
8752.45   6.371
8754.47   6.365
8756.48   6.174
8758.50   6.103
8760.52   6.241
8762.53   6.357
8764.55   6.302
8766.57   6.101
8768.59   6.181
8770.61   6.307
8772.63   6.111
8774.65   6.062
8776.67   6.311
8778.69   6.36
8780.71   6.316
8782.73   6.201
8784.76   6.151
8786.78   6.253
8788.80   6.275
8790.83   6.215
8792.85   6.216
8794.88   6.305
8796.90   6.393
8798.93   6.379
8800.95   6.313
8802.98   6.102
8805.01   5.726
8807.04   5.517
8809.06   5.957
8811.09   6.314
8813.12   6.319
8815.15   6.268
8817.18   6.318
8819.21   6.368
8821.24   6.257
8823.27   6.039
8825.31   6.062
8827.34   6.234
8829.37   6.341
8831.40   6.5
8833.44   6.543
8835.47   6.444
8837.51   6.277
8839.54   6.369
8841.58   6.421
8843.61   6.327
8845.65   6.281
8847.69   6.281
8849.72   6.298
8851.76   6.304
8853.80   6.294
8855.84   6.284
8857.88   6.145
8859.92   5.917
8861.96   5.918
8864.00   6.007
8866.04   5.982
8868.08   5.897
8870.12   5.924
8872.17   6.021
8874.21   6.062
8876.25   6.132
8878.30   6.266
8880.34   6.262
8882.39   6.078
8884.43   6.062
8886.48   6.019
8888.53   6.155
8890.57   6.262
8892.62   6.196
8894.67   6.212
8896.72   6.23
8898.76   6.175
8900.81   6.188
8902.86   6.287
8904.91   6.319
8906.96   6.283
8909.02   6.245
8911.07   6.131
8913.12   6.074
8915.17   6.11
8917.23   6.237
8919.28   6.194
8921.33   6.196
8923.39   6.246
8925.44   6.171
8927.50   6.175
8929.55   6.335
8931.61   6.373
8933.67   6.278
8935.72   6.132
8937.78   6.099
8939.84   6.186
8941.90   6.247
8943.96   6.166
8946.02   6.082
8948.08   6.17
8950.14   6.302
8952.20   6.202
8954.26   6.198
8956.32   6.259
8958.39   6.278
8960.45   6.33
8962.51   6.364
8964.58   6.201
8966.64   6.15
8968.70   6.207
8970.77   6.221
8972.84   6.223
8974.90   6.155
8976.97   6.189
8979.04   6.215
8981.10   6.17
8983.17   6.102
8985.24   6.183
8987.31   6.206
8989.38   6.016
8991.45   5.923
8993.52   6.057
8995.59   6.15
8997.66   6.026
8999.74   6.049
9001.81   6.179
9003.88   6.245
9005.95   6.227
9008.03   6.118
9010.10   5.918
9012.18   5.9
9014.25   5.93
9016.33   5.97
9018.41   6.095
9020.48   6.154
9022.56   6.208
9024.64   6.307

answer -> 5.95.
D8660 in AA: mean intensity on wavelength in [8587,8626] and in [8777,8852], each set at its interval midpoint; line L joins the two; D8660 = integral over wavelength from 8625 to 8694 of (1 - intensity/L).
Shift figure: 2.45 AA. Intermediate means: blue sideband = 6.1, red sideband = 6.25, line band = 5.92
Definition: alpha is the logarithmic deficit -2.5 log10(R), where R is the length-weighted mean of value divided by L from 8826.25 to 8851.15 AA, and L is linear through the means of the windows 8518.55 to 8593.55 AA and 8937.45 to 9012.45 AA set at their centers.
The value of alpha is -0.05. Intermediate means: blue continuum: 5.86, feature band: 6.36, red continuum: 6.16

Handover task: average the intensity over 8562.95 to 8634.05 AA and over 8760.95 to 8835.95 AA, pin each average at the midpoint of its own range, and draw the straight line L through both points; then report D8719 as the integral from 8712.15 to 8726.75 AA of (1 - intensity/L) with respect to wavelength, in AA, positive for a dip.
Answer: 0.14 AA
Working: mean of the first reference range 6.12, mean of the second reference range 6.23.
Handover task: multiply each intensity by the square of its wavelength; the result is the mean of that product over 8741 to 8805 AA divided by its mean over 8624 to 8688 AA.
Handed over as 1.1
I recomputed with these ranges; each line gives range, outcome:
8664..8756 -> 6.06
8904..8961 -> 6.21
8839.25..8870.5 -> 6.17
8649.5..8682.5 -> 5.76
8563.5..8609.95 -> 6.13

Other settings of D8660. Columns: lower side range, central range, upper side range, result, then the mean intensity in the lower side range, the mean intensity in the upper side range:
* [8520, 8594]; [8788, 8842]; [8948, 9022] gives -1.83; 5.86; 6.15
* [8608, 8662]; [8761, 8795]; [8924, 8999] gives -0.73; 6.04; 6.19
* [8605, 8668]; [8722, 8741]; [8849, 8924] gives -0.33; 5.96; 6.15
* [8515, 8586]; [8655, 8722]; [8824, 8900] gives 1.10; 5.82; 6.19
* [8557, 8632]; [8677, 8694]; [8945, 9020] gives 0.62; 6.11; 6.14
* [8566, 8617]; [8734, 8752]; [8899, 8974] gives 0.13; 6.1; 6.22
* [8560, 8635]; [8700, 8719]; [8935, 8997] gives 0.00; 6.12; 6.18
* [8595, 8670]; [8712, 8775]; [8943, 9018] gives -1.34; 5.99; 6.15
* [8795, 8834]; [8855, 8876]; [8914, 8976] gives 0.65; 6.21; 6.22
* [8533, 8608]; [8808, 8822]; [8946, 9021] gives -0.49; 5.9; 6.15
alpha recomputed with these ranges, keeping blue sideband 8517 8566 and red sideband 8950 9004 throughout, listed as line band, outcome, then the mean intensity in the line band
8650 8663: 0.04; 5.62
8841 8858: -0.05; 6.3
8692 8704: -0.03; 6.07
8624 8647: -0.07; 6.18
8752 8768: -0.05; 6.24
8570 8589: -0.07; 6.12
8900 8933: -0.02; 6.22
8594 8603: -0.06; 6.11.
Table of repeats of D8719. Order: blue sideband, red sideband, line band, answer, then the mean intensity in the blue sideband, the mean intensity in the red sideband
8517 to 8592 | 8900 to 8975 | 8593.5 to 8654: -2.2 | 5.85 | 6.22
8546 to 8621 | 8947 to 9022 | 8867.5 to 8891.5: 0.1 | 6.06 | 6.15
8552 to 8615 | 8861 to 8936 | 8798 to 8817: 0.1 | 6.09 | 6.16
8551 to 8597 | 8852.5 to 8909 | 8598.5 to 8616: 0.0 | 6.09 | 6.13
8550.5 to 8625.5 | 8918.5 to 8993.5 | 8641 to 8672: 1.6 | 6.09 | 6.2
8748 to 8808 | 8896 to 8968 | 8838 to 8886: 0.5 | 6.21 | 6.22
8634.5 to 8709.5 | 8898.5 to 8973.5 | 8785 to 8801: -0.6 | 5.94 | 6.22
